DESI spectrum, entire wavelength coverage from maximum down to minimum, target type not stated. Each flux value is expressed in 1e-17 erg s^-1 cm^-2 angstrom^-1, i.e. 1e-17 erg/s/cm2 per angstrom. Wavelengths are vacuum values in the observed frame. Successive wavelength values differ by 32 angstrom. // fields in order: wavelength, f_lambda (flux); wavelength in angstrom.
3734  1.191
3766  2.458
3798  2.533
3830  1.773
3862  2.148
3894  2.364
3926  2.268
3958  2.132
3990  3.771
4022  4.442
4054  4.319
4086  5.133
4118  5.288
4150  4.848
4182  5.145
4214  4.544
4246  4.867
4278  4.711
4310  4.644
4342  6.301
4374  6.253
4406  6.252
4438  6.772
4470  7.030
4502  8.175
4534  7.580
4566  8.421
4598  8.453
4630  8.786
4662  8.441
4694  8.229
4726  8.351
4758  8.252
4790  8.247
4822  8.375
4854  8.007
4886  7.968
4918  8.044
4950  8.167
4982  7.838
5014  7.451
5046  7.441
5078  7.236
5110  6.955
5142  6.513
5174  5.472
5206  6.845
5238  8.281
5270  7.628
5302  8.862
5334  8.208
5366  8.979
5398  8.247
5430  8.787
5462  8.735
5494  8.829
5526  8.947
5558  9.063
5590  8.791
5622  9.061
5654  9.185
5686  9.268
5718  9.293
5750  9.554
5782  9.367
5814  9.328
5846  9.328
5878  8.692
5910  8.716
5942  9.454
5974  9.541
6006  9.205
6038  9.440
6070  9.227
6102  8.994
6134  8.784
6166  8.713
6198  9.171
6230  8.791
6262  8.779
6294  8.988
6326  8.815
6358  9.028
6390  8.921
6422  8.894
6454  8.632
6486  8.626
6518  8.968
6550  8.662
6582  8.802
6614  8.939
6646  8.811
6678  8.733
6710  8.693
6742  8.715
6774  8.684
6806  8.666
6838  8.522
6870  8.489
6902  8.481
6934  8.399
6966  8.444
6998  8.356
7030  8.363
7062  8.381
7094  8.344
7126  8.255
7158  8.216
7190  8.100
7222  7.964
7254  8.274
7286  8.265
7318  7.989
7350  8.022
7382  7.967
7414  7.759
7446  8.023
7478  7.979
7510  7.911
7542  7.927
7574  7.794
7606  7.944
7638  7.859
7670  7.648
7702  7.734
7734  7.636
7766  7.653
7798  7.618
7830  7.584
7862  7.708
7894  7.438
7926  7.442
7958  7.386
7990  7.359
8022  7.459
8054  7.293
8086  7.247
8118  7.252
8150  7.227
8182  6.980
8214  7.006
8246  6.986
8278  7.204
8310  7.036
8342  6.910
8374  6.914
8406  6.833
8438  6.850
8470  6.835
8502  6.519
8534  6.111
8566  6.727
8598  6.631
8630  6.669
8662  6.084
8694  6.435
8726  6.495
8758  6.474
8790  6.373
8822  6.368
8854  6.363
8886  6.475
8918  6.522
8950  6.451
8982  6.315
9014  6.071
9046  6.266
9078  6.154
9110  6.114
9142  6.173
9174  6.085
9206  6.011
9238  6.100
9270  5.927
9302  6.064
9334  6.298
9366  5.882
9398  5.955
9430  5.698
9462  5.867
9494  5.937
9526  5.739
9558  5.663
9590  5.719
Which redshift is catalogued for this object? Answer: 0.000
